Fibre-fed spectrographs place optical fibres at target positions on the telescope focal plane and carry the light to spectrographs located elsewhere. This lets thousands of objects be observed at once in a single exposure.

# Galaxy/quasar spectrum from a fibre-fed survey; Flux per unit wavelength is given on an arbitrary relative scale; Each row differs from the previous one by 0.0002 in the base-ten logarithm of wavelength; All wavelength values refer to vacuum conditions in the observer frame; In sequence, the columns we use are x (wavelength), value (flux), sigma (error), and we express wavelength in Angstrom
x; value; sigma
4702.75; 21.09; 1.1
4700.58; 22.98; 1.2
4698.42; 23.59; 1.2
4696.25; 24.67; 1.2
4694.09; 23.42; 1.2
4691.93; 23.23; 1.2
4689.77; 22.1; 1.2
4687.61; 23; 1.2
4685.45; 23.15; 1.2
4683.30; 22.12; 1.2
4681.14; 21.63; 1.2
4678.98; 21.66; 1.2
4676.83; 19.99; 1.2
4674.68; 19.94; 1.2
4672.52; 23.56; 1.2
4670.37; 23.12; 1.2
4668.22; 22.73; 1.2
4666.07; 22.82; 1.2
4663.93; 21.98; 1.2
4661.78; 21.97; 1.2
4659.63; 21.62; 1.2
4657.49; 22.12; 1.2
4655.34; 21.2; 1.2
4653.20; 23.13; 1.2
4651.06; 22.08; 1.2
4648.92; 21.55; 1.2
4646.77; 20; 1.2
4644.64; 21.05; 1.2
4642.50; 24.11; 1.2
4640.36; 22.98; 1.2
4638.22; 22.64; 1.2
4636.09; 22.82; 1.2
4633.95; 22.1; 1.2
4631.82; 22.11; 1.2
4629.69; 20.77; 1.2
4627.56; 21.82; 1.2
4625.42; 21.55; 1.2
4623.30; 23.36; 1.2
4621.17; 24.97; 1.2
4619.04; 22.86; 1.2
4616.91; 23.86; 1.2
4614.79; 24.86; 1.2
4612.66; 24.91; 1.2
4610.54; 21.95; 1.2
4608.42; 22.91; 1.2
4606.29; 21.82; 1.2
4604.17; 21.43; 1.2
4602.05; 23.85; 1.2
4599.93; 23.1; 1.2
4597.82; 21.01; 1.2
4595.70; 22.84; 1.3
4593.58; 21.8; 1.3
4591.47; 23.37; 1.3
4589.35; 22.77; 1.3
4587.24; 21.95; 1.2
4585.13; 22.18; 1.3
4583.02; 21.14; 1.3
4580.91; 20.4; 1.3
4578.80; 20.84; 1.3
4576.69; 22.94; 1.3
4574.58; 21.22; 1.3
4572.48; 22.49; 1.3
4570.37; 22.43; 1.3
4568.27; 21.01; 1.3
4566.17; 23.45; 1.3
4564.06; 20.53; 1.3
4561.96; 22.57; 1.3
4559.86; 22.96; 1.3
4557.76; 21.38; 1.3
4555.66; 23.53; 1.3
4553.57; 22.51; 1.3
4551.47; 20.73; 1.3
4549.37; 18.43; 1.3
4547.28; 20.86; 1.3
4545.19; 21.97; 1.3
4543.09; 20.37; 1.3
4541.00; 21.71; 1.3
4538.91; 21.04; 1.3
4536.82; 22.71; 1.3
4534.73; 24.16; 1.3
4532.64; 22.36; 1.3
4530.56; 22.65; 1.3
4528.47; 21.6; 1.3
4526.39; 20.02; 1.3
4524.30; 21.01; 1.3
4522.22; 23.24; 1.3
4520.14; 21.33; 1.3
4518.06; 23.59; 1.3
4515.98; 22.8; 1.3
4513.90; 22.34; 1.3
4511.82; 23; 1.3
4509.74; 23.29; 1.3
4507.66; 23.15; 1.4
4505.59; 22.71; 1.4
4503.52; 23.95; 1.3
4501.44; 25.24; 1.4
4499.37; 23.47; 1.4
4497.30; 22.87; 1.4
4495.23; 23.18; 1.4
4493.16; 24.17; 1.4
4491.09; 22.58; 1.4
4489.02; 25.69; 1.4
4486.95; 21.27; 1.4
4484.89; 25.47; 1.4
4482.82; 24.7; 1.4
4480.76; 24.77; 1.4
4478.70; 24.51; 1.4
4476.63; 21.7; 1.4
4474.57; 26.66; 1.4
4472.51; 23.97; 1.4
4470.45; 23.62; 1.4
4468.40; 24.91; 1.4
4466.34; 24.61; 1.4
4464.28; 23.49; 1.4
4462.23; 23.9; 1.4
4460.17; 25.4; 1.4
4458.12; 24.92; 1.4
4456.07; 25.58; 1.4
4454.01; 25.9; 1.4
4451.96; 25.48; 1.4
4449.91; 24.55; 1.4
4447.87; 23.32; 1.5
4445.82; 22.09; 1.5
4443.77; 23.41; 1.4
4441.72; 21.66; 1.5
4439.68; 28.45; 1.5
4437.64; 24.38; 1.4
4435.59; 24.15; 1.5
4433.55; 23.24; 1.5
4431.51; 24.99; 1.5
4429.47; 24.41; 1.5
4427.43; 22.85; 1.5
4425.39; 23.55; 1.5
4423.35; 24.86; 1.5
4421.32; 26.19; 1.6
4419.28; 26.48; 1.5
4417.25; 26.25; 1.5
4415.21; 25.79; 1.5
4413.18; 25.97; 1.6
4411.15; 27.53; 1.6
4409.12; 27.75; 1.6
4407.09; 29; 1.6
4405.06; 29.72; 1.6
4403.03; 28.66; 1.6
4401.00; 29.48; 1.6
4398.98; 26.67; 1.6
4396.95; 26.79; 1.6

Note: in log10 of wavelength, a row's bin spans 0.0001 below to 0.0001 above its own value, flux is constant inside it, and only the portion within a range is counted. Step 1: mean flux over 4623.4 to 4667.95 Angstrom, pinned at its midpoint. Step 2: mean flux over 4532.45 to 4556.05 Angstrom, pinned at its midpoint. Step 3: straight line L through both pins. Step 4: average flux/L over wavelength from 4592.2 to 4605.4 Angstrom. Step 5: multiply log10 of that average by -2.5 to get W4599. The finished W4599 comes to -0.025 mag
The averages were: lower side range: 21.6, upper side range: 22.1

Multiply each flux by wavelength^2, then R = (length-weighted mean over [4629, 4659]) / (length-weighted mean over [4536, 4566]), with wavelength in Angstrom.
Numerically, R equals 1.1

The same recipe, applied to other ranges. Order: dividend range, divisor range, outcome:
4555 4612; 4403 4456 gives 0.94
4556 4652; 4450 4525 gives 0.99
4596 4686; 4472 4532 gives 1.02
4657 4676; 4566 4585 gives 1.06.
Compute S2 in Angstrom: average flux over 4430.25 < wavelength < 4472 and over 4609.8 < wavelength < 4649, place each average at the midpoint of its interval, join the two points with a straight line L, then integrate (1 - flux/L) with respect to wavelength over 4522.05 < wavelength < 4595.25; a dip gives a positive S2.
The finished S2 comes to 4.8 Angstrom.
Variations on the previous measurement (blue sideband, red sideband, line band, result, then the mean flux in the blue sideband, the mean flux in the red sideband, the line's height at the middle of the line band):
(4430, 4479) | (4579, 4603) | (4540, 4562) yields 1.26 Angstrom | 24.4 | 22.2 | 22.8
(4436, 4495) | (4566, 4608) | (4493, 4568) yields 2.61 Angstrom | 24.3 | 22.1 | 23.1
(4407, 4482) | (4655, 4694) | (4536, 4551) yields 1.71 Angstrom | 24.8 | 22.2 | 23.7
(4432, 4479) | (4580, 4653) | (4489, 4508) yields 0.18 Angstrom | 24.3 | 22.5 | 23.8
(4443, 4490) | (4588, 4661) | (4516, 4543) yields 1.75 Angstrom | 24.3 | 22.5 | 23.6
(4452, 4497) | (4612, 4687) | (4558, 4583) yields 1.51 Angstrom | 24.3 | 22.4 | 23.3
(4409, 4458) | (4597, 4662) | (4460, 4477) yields 0.12 Angstrom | 24.9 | 22.5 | 24.5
